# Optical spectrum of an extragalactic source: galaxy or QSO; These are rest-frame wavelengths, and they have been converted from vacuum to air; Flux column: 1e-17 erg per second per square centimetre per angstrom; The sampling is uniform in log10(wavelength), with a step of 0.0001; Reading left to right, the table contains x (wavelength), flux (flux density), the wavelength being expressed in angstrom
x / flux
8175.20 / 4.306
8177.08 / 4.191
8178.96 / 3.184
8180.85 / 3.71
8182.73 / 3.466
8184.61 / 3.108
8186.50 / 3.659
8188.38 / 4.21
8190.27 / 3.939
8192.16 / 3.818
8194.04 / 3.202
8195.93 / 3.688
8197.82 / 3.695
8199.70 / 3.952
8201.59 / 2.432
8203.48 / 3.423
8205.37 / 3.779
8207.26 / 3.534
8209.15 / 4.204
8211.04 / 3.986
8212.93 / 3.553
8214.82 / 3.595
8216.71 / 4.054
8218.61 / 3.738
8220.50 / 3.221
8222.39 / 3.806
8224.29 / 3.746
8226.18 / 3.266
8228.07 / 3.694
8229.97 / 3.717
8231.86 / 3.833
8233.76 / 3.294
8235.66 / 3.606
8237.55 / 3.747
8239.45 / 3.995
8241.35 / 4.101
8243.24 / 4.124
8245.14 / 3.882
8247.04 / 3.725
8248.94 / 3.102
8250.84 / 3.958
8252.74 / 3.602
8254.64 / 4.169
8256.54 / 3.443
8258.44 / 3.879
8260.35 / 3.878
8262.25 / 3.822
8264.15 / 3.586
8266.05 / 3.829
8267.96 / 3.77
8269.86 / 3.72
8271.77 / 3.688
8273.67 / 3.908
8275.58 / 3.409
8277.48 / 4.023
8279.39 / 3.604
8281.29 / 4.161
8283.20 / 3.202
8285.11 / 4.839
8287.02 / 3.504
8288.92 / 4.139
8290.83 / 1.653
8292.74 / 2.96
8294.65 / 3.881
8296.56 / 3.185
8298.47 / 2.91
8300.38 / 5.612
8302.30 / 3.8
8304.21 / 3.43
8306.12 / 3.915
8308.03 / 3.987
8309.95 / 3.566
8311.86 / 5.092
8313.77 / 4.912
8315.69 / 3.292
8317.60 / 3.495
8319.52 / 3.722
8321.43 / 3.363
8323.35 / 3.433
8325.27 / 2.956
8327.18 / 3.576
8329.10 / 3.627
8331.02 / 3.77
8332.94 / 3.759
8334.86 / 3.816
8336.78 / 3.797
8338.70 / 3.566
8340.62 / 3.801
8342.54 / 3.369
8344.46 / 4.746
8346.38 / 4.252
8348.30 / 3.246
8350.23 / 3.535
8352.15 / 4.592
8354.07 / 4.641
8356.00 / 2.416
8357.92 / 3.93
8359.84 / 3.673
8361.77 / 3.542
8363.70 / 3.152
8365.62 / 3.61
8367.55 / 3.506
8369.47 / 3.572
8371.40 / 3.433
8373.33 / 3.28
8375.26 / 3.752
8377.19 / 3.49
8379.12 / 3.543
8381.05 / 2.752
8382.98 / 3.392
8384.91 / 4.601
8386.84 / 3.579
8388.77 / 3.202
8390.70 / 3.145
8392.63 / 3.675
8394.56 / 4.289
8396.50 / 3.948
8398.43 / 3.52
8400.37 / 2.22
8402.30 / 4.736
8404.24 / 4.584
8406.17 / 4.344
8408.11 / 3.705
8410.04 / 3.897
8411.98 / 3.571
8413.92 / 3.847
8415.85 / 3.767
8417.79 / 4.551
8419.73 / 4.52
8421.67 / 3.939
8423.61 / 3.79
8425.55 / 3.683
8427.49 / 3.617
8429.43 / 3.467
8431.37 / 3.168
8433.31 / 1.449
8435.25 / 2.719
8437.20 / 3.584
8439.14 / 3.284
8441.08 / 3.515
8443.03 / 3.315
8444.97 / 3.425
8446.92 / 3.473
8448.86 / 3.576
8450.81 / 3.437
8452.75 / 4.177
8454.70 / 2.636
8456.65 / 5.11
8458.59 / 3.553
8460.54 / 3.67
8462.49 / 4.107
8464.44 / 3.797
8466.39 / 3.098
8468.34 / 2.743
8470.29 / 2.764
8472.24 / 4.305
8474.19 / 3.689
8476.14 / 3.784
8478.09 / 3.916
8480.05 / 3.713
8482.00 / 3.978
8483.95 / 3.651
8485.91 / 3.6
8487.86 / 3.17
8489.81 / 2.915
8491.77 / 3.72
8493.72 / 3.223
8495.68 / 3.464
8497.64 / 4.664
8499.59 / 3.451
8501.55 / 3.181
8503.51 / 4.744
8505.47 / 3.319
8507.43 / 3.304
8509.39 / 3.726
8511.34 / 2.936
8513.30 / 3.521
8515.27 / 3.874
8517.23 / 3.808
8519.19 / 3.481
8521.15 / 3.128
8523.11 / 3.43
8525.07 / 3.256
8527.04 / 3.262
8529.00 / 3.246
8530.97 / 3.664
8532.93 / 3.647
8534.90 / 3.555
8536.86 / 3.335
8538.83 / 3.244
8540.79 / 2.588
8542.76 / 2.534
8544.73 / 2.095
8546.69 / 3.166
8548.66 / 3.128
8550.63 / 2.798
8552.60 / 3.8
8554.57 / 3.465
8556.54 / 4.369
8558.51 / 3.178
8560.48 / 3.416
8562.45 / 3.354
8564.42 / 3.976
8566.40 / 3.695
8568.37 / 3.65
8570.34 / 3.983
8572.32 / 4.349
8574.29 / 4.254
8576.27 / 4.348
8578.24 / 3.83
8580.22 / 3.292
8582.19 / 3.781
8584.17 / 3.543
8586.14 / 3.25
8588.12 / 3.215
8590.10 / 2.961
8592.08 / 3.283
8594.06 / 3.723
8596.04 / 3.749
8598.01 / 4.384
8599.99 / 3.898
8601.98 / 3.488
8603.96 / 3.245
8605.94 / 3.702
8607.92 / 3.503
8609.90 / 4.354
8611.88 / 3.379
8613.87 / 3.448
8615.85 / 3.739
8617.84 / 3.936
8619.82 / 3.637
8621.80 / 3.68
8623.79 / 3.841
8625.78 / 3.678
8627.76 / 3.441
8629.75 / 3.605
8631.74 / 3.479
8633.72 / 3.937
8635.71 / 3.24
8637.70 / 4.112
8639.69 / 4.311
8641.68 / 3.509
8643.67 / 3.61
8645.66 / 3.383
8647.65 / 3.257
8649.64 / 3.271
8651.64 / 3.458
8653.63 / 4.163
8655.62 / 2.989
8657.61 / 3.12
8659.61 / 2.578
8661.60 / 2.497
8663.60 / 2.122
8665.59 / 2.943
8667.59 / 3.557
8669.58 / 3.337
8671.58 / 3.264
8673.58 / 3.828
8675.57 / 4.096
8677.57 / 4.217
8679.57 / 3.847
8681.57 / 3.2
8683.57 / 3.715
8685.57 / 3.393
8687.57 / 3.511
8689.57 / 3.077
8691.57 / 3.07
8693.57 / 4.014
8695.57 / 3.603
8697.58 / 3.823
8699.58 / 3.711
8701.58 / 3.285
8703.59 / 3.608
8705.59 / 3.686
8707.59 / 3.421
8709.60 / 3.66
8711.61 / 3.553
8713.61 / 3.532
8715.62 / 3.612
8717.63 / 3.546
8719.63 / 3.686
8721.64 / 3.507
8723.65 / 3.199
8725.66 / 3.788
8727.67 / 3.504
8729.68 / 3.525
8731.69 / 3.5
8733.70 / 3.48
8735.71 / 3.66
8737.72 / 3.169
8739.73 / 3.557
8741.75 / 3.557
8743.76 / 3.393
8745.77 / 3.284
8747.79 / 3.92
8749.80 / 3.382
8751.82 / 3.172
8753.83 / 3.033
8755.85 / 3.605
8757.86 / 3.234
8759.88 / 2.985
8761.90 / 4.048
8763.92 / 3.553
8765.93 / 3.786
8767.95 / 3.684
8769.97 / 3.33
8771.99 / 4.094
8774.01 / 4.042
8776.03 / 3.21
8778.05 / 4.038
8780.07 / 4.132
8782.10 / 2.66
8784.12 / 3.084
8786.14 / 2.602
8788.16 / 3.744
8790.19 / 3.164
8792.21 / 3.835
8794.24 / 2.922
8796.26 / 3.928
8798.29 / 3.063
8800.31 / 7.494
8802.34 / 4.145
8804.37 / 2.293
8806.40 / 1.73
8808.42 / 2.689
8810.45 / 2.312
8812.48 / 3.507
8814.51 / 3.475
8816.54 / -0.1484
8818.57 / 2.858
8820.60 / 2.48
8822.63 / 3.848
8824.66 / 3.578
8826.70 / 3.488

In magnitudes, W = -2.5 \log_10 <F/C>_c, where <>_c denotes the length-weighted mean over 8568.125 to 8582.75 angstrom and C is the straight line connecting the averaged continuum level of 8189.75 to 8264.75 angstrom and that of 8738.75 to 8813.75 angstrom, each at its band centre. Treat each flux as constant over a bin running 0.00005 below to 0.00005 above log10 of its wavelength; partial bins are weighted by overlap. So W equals -0.12 mag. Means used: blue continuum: 3.69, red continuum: 3.46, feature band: 3.96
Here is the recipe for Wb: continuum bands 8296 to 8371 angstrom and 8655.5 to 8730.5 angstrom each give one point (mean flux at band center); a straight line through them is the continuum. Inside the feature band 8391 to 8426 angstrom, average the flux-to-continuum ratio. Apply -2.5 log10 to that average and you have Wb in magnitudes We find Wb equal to -0.065 mag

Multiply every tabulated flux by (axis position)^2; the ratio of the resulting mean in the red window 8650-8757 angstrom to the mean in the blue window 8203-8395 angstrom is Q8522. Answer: 1.03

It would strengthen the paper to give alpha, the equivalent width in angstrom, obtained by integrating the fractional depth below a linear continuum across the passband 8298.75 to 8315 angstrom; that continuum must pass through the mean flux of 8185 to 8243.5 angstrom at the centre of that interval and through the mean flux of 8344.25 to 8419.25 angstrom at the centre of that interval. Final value -2.2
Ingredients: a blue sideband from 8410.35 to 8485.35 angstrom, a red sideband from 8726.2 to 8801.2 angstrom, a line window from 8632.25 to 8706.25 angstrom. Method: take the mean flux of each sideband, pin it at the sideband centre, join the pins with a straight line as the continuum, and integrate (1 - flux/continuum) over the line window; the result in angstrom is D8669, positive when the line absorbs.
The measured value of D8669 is 2.29 angstrom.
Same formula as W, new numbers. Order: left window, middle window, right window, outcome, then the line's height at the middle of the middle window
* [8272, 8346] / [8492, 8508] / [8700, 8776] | -0.01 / 3.64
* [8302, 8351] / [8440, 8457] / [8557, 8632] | 0.04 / 3.72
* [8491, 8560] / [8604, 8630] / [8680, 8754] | -0.07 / 3.45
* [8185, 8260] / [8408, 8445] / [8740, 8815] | 0.02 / 3.61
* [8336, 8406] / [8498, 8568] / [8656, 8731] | 0.05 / 3.56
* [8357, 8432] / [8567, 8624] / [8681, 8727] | -0.03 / 3.59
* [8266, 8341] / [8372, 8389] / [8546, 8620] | 0.05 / 3.69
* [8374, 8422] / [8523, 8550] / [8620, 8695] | 0.15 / 3.61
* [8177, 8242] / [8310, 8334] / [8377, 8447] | -0.03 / 3.63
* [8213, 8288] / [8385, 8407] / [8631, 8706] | -0.04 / 3.65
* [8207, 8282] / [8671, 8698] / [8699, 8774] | -0.02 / 3.55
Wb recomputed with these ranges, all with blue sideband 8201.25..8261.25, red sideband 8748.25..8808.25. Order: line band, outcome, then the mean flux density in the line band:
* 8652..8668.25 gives 0.18 mag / 3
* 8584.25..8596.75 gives 0.07 mag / 3.37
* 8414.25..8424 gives -0.13 mag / 4.12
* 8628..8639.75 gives -0.05 mag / 3.72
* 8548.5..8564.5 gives 0.03 mag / 3.49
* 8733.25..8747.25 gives 0.02 mag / 3.46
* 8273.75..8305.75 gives 0.01 mag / 3.66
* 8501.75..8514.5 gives 0.01 mag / 3.57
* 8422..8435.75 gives 0.14 mag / 3.18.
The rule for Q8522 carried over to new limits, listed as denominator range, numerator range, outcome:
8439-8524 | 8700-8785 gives 1.04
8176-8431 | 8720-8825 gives 1.02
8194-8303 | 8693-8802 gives 1.09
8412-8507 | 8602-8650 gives 1.05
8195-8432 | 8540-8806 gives 1.03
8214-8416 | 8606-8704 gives 1.03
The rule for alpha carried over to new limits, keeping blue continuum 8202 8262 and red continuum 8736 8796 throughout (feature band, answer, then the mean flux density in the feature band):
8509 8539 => 1.14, 3.44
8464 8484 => 0.15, 3.58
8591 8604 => -0.60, 3.71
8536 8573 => 2.05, 3.37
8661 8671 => 1.68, 2.92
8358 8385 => 1.13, 3.5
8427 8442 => 2.24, 3.08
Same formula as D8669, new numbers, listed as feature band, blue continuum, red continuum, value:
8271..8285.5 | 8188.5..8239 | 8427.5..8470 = -0.98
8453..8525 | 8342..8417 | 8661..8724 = 0.65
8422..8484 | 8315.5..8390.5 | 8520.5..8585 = 0.50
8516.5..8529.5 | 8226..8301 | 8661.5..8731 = 0.77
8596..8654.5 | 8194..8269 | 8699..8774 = -1.89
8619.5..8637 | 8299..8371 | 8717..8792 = -0.24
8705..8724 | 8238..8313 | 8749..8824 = -0.90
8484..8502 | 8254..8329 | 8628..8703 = 0.39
